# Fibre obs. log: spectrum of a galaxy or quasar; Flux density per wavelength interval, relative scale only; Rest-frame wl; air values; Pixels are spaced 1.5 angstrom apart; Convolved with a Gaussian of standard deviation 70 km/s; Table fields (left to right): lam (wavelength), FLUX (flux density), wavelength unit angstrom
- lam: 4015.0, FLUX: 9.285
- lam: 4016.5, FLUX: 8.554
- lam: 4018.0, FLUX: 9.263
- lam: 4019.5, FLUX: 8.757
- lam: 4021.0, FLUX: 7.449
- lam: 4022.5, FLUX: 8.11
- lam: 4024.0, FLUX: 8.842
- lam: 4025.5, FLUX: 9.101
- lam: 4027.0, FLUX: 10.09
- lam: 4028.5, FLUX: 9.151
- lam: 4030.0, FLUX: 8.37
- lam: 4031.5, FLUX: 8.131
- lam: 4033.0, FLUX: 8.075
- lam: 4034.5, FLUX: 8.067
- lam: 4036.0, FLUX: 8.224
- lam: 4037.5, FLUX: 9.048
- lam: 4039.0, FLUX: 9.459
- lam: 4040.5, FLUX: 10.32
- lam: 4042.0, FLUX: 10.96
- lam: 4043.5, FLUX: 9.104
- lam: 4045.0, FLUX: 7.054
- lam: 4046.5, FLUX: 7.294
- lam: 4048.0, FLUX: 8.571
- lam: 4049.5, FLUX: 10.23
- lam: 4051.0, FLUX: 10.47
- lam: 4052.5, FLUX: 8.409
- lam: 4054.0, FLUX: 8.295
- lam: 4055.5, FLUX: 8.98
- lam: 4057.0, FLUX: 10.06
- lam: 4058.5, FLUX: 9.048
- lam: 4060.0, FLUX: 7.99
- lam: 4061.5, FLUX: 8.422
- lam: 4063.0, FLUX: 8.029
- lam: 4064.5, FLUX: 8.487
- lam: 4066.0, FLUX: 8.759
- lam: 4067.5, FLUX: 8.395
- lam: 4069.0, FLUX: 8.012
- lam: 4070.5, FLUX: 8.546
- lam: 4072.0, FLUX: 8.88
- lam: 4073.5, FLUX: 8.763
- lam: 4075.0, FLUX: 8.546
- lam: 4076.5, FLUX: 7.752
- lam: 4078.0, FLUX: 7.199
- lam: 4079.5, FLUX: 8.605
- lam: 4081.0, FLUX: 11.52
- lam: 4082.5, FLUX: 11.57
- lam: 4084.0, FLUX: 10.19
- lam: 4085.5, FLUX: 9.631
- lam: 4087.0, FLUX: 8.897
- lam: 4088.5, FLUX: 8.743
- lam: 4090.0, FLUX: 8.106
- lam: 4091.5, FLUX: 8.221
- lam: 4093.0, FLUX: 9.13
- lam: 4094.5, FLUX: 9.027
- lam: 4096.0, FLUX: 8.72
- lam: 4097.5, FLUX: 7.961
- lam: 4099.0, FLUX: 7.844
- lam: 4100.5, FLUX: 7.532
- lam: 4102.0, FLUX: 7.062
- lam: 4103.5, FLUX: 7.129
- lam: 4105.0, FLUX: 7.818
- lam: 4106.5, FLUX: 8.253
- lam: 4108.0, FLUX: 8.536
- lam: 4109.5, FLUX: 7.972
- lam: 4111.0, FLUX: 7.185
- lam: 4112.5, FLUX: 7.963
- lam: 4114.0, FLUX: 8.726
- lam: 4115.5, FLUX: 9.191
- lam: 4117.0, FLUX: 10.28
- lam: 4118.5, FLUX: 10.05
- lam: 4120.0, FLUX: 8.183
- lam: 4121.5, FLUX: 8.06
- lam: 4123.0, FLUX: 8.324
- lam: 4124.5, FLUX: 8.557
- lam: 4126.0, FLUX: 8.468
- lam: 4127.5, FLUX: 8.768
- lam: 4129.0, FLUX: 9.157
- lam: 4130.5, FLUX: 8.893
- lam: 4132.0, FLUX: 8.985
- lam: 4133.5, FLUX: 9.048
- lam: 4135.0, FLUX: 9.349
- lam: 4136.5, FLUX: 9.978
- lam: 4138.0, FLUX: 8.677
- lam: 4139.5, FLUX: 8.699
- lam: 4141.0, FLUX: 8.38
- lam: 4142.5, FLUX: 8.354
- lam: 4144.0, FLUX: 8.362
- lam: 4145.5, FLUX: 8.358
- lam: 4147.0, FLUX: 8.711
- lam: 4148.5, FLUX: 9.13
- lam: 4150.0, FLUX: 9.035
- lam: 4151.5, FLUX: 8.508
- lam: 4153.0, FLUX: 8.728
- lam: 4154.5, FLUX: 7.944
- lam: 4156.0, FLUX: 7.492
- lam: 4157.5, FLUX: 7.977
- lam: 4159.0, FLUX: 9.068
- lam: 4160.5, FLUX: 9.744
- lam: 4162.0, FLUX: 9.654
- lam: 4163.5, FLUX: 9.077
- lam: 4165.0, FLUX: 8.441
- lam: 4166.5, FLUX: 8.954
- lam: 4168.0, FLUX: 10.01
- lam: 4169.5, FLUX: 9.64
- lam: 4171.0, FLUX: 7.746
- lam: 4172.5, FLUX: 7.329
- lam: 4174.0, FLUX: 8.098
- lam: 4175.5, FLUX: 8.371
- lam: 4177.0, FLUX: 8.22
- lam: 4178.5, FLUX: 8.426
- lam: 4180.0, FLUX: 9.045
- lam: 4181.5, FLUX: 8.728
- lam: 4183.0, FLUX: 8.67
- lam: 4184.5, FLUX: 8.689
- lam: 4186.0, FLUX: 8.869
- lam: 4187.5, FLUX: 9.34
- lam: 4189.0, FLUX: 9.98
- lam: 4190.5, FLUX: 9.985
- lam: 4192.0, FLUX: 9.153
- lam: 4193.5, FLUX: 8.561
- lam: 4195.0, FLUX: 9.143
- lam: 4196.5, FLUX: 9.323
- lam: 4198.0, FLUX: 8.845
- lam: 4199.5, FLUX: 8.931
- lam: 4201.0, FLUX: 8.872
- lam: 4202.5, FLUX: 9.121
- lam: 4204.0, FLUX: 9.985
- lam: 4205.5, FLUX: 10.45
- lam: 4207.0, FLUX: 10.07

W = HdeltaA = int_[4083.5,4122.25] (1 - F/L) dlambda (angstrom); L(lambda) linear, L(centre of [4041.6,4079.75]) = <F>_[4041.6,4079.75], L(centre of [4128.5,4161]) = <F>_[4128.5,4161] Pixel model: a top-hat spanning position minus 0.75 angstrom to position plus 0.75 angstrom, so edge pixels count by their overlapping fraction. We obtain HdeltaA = 1.0 angstrom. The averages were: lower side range 8.63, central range 8.47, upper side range 8.74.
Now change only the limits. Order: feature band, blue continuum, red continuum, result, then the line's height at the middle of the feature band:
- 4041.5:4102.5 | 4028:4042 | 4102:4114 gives -3.0 angstrom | 8.35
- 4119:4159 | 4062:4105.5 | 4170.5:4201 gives 0.3 angstrom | 8.7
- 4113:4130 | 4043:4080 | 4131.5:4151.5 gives -0.2 angstrom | 8.77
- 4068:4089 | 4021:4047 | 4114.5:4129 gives -0.5 angstrom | 8.83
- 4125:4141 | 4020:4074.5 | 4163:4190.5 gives -0.3 angstrom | 8.78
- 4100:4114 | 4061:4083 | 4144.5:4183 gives 1.5 angstrom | 8.71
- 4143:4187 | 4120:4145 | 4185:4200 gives 1.6 angstrom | 8.99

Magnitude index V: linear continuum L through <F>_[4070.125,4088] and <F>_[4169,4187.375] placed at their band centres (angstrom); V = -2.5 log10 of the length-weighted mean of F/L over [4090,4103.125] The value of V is 0.11 mag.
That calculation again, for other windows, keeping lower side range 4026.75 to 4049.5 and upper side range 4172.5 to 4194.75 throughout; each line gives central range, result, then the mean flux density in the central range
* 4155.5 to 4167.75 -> -0.01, 8.88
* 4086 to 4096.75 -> 0.01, 8.71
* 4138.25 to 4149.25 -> 0.03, 8.58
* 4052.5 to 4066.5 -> 0.02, 8.66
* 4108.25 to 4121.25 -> 0.02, 8.66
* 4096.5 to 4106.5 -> 0.16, 7.64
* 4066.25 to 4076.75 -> 0.04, 8.46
